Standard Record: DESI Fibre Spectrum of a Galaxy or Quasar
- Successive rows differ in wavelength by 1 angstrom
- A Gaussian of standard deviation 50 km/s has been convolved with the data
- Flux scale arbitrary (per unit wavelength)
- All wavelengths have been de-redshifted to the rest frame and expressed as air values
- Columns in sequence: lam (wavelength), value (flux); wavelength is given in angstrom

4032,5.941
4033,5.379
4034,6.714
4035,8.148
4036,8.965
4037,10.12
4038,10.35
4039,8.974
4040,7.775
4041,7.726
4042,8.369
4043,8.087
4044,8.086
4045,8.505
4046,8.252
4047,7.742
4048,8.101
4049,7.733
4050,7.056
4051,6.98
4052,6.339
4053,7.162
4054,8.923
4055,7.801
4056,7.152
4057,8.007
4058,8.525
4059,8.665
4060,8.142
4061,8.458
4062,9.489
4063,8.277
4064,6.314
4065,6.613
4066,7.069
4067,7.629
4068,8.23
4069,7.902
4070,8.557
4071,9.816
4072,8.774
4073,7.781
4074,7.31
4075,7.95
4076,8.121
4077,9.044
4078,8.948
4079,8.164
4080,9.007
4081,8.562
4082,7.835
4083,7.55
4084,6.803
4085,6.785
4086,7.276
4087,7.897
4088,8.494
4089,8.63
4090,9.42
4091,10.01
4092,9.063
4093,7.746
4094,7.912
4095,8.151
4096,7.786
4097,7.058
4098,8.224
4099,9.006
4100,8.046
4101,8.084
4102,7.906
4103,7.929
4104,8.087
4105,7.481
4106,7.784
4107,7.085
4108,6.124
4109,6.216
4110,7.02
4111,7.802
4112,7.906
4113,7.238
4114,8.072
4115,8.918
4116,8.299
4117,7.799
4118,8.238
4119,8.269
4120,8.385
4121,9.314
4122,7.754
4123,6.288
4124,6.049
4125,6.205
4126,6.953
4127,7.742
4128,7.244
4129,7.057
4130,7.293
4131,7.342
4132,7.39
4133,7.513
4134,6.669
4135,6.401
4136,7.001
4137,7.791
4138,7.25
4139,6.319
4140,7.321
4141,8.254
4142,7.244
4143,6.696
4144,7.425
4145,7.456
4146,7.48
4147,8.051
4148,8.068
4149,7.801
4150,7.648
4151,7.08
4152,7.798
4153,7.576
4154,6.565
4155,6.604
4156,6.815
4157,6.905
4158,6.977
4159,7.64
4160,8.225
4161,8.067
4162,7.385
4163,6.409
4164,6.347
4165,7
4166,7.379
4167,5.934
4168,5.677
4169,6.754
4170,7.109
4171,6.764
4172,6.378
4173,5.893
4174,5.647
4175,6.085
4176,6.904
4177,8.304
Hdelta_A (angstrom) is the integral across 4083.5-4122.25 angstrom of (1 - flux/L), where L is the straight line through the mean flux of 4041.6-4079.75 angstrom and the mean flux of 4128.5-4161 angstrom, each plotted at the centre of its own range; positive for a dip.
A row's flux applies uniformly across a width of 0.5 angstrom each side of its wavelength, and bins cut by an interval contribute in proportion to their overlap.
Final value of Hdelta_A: -1.5 angstrom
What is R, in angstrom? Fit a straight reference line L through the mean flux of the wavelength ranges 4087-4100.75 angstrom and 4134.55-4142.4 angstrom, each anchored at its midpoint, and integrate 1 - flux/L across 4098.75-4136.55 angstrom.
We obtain 1.2 angstrom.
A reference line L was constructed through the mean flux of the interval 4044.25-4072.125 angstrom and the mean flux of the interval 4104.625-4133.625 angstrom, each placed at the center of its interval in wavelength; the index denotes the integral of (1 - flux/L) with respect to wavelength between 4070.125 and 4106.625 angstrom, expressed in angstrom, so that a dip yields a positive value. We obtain -2.26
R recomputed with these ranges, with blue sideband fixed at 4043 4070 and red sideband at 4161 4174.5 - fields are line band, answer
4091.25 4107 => -1.43 angstrom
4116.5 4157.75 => -2.52 angstrom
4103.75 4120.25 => -1.08 angstrom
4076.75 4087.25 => -0.58 angstrom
